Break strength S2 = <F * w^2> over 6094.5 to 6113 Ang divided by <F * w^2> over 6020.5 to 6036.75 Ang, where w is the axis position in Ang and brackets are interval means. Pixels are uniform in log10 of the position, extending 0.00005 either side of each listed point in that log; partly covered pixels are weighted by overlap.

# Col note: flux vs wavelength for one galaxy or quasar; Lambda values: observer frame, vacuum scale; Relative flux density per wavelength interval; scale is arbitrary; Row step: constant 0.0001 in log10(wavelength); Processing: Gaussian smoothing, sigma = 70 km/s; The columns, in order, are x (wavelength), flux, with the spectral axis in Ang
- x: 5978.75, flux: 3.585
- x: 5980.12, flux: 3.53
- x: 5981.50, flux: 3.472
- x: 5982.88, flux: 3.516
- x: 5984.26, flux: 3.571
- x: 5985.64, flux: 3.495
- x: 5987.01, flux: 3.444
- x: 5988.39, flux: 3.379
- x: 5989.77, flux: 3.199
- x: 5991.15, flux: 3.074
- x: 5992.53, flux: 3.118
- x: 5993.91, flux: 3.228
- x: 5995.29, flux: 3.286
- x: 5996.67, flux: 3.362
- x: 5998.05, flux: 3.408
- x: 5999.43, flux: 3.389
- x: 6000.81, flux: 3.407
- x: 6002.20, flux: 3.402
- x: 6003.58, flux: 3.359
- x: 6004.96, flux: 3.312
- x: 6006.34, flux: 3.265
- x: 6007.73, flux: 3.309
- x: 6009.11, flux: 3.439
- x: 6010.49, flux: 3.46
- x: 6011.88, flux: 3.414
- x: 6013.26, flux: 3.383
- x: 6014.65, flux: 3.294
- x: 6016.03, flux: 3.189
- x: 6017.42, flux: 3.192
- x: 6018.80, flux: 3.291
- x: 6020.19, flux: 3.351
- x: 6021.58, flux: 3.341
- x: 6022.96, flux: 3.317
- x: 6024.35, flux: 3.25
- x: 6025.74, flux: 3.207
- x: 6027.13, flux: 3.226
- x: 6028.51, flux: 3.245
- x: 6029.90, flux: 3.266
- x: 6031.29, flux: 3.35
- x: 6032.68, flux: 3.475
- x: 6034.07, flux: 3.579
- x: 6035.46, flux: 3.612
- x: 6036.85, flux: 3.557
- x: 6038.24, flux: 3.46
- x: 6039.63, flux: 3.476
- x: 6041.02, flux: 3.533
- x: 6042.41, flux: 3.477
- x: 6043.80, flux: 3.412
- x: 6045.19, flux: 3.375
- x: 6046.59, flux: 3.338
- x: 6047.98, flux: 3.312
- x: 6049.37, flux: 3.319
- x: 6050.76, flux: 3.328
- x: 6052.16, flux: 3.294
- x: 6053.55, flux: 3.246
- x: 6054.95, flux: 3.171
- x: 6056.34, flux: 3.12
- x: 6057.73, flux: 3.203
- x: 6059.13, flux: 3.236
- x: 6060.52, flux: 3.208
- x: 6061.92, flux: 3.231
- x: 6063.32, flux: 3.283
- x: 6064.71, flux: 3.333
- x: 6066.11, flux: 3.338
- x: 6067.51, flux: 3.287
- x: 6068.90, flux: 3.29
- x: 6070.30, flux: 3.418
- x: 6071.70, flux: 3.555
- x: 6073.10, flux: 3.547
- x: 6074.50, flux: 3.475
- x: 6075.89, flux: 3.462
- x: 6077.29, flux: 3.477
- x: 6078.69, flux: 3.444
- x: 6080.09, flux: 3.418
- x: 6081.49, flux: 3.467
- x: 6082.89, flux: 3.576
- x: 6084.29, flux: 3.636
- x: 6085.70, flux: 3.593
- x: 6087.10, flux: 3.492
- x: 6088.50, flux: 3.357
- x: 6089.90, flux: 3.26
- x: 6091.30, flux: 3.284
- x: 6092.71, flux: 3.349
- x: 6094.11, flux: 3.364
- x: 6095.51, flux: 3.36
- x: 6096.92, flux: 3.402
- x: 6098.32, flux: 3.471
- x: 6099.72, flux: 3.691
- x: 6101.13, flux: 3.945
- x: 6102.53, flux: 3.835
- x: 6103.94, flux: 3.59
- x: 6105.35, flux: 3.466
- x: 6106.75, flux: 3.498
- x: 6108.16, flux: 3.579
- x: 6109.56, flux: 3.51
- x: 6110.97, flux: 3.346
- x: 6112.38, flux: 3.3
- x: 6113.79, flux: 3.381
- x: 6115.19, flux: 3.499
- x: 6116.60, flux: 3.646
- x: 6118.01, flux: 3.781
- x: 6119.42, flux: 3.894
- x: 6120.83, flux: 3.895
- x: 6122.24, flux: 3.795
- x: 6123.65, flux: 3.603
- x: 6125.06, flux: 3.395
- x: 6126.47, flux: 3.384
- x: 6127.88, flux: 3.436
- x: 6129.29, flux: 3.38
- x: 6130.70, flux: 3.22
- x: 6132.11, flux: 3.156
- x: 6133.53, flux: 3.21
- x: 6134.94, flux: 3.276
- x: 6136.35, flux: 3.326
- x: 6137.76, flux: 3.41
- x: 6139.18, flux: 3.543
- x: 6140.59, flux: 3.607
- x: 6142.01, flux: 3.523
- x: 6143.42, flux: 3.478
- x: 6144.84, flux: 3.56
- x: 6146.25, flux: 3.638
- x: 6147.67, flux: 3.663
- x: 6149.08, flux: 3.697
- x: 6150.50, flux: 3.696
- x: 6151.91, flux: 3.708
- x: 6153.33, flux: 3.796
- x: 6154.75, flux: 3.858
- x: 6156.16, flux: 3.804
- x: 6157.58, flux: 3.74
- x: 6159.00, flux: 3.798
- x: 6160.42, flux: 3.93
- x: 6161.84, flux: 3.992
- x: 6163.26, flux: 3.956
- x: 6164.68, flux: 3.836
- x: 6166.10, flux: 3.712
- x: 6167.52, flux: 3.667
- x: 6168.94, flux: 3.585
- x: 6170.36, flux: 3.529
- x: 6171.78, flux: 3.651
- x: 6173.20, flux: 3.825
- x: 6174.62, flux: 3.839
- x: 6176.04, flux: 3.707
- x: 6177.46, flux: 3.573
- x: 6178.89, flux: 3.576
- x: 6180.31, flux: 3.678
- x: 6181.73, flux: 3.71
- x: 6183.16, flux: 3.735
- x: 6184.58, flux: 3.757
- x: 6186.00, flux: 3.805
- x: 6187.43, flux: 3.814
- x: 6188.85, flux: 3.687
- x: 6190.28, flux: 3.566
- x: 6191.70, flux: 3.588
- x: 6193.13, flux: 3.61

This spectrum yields 1.1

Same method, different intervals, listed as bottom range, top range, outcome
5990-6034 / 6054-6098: 1.04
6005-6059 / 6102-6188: 1.12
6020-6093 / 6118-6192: 1.11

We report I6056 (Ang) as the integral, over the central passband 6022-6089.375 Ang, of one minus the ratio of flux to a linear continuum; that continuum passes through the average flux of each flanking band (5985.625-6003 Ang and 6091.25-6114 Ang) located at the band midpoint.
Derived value 0.8 Ang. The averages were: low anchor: 3.32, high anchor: 3.5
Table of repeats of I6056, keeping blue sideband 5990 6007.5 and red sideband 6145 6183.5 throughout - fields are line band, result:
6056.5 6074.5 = 0.8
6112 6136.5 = 1.0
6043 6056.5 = 0.5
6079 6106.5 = 0.3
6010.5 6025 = 0.2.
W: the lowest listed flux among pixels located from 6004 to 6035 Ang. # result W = 3.189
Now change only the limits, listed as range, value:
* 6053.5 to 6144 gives 3.12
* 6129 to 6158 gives 3.156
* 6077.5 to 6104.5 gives 3.26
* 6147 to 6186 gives 3.529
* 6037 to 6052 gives 3.312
